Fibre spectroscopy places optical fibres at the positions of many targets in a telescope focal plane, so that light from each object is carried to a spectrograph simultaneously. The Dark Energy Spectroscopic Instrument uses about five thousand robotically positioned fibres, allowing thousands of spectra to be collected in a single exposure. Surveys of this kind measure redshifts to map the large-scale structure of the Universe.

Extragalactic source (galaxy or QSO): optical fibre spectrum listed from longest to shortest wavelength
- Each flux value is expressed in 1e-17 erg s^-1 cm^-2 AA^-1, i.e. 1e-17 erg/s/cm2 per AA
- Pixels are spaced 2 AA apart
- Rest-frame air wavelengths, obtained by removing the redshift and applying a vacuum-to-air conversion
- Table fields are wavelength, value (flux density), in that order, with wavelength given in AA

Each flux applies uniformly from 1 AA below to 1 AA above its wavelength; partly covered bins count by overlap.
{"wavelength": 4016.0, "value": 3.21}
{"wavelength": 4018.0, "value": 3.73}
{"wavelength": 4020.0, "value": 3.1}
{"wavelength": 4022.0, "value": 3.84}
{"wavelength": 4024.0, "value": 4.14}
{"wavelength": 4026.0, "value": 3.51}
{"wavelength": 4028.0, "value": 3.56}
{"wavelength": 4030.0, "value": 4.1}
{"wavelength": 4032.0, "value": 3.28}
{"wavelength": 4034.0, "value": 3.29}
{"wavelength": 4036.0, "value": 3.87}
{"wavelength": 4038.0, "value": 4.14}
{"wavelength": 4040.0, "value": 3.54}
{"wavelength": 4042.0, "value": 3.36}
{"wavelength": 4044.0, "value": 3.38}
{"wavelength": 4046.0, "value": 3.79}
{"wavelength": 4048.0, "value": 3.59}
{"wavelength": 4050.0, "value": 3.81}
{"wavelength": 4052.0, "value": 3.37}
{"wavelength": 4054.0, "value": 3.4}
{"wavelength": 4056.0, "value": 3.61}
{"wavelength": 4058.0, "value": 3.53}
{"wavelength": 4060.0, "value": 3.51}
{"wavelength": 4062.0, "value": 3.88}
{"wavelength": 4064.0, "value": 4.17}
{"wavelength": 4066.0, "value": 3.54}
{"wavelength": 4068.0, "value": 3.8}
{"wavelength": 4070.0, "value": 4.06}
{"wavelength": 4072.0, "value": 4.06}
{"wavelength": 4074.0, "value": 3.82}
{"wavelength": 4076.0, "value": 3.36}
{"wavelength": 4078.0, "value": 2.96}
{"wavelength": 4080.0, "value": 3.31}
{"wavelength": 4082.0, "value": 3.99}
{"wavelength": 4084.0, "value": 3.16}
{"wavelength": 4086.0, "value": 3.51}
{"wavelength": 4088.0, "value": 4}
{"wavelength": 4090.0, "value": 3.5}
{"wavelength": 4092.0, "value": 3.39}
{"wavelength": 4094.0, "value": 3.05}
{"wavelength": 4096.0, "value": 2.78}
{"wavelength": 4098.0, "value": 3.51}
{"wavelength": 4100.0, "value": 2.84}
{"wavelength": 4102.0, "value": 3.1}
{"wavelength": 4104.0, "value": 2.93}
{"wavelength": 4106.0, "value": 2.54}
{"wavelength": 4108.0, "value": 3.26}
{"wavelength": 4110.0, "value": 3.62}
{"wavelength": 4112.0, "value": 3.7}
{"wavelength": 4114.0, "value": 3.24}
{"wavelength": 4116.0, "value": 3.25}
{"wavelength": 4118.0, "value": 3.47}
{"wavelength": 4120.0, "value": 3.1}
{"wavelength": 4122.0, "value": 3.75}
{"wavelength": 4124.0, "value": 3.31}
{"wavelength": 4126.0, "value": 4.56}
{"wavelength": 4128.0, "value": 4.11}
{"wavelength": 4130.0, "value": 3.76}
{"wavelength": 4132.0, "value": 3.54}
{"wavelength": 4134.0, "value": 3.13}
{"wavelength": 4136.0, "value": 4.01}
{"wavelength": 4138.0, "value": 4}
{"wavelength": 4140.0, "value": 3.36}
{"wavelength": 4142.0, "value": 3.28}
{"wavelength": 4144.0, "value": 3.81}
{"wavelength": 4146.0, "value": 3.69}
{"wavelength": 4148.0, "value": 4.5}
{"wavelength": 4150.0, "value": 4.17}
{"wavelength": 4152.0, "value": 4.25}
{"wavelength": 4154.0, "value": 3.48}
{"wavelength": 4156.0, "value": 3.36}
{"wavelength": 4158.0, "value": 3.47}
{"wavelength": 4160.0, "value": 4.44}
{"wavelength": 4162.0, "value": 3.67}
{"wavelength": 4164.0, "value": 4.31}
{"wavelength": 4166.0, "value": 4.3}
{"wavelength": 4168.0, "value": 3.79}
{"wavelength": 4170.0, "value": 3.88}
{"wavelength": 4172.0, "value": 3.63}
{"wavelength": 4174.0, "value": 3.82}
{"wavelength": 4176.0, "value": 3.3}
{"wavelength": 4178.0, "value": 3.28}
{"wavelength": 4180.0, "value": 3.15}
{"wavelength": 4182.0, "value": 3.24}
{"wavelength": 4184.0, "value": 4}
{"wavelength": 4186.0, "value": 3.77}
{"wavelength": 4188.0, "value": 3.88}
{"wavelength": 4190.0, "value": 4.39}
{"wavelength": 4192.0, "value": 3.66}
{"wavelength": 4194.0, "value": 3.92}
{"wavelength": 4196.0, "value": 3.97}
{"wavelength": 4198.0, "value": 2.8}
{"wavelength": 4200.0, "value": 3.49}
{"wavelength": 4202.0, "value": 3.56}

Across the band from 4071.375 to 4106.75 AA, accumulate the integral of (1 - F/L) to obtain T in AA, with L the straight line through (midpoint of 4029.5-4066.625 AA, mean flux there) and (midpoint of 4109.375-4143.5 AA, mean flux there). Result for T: 2.91 AA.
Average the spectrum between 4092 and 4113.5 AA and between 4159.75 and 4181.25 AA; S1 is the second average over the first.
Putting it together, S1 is 1.19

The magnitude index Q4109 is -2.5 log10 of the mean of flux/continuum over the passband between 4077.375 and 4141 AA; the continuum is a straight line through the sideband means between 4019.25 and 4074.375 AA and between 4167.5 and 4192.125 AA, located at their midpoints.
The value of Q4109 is 0.08 mag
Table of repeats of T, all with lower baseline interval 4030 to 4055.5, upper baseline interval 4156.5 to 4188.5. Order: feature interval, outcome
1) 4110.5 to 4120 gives 0.72 AA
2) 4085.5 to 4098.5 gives 0.94 AA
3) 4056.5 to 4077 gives -0.86 AA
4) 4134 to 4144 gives 0.20 AA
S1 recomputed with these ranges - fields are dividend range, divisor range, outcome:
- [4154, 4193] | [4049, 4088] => 1.03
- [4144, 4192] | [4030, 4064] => 1.05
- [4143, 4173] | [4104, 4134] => 1.12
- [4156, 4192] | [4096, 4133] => 1.11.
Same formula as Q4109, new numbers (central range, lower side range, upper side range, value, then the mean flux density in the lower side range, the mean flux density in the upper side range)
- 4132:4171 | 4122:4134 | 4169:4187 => -0.043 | 3.79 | 3.56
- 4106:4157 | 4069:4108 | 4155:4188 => -0.030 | 3.36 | 3.72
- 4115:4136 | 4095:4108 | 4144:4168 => -0.066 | 2.97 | 3.95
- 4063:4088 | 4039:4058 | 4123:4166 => -0.012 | 3.54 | 3.83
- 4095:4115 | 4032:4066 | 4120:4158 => 0.176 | 3.63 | 3.76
